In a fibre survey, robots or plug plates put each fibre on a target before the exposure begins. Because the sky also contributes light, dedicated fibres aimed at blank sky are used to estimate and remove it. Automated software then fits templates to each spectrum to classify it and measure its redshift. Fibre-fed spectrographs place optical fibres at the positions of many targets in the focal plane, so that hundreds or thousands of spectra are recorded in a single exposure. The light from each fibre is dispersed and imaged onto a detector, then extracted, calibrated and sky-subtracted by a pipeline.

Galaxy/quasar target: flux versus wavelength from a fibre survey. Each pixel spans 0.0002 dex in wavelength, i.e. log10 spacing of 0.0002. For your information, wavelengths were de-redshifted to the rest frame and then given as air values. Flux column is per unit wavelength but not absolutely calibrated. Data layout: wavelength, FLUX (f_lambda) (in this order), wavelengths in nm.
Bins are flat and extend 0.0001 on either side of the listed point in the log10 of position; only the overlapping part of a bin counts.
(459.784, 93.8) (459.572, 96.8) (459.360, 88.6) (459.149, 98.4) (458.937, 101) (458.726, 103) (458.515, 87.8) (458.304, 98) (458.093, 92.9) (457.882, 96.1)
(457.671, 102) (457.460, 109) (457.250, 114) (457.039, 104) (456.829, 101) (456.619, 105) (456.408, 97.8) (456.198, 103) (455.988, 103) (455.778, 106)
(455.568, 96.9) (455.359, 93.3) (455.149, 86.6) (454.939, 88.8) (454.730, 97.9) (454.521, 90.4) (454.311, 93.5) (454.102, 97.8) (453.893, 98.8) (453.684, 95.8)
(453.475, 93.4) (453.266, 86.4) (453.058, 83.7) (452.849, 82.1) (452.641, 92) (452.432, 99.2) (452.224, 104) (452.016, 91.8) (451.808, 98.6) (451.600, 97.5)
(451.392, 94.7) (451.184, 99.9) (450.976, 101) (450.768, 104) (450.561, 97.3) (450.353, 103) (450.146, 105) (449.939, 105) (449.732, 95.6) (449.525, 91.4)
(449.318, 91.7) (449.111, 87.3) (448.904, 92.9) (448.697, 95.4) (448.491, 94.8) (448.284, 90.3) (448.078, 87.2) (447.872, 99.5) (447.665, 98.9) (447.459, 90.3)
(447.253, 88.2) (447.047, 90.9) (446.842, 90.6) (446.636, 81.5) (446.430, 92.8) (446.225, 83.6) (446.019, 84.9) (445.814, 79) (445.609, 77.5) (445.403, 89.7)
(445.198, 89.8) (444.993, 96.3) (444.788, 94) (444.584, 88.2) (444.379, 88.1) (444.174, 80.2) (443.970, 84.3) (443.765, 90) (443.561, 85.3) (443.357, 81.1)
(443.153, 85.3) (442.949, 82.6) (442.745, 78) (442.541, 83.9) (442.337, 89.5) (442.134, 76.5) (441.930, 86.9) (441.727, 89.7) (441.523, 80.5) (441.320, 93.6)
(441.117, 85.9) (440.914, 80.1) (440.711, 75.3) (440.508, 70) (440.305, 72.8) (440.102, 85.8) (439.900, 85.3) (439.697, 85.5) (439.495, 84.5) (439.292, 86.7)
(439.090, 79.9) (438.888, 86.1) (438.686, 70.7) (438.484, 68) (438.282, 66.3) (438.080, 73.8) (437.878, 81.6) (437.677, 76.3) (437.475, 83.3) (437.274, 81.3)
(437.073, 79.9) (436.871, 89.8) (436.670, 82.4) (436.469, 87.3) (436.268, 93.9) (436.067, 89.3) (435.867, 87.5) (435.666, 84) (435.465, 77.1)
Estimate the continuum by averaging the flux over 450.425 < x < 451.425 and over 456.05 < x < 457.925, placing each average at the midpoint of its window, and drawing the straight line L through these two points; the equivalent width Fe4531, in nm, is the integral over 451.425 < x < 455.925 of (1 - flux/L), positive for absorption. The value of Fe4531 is 0.33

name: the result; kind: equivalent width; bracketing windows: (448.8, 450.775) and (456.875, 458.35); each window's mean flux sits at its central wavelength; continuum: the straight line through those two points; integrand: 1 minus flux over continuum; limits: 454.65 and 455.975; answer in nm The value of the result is 0.07 nm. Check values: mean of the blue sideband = 97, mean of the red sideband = 102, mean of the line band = 95.4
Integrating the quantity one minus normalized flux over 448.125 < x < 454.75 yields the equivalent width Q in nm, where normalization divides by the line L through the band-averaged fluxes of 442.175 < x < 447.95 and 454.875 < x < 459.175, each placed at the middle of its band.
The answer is -0.113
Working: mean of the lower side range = 87.1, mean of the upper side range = 99.5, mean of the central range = 95.3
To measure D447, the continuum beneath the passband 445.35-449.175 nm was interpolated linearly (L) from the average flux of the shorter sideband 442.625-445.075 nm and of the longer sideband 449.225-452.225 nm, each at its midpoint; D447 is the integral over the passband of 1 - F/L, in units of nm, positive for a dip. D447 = 0.13 nm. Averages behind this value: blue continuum 86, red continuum 98.6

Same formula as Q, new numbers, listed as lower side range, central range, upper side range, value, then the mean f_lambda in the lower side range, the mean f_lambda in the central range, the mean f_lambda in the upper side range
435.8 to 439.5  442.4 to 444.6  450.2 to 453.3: 0.08 nm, 81.4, 84.2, 96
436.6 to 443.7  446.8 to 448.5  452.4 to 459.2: -0.07 nm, 81.3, 92.2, 96.9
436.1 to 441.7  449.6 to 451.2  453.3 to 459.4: -0.16 nm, 81.2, 101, 98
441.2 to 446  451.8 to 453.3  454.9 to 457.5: 0.07 nm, 85.6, 92.1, 101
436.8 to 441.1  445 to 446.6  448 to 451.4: 0.08 nm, 79.2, 85.8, 96.4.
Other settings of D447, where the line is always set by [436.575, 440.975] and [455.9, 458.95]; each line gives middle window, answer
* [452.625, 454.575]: 0.107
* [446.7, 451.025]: -0.185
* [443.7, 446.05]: -0.011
